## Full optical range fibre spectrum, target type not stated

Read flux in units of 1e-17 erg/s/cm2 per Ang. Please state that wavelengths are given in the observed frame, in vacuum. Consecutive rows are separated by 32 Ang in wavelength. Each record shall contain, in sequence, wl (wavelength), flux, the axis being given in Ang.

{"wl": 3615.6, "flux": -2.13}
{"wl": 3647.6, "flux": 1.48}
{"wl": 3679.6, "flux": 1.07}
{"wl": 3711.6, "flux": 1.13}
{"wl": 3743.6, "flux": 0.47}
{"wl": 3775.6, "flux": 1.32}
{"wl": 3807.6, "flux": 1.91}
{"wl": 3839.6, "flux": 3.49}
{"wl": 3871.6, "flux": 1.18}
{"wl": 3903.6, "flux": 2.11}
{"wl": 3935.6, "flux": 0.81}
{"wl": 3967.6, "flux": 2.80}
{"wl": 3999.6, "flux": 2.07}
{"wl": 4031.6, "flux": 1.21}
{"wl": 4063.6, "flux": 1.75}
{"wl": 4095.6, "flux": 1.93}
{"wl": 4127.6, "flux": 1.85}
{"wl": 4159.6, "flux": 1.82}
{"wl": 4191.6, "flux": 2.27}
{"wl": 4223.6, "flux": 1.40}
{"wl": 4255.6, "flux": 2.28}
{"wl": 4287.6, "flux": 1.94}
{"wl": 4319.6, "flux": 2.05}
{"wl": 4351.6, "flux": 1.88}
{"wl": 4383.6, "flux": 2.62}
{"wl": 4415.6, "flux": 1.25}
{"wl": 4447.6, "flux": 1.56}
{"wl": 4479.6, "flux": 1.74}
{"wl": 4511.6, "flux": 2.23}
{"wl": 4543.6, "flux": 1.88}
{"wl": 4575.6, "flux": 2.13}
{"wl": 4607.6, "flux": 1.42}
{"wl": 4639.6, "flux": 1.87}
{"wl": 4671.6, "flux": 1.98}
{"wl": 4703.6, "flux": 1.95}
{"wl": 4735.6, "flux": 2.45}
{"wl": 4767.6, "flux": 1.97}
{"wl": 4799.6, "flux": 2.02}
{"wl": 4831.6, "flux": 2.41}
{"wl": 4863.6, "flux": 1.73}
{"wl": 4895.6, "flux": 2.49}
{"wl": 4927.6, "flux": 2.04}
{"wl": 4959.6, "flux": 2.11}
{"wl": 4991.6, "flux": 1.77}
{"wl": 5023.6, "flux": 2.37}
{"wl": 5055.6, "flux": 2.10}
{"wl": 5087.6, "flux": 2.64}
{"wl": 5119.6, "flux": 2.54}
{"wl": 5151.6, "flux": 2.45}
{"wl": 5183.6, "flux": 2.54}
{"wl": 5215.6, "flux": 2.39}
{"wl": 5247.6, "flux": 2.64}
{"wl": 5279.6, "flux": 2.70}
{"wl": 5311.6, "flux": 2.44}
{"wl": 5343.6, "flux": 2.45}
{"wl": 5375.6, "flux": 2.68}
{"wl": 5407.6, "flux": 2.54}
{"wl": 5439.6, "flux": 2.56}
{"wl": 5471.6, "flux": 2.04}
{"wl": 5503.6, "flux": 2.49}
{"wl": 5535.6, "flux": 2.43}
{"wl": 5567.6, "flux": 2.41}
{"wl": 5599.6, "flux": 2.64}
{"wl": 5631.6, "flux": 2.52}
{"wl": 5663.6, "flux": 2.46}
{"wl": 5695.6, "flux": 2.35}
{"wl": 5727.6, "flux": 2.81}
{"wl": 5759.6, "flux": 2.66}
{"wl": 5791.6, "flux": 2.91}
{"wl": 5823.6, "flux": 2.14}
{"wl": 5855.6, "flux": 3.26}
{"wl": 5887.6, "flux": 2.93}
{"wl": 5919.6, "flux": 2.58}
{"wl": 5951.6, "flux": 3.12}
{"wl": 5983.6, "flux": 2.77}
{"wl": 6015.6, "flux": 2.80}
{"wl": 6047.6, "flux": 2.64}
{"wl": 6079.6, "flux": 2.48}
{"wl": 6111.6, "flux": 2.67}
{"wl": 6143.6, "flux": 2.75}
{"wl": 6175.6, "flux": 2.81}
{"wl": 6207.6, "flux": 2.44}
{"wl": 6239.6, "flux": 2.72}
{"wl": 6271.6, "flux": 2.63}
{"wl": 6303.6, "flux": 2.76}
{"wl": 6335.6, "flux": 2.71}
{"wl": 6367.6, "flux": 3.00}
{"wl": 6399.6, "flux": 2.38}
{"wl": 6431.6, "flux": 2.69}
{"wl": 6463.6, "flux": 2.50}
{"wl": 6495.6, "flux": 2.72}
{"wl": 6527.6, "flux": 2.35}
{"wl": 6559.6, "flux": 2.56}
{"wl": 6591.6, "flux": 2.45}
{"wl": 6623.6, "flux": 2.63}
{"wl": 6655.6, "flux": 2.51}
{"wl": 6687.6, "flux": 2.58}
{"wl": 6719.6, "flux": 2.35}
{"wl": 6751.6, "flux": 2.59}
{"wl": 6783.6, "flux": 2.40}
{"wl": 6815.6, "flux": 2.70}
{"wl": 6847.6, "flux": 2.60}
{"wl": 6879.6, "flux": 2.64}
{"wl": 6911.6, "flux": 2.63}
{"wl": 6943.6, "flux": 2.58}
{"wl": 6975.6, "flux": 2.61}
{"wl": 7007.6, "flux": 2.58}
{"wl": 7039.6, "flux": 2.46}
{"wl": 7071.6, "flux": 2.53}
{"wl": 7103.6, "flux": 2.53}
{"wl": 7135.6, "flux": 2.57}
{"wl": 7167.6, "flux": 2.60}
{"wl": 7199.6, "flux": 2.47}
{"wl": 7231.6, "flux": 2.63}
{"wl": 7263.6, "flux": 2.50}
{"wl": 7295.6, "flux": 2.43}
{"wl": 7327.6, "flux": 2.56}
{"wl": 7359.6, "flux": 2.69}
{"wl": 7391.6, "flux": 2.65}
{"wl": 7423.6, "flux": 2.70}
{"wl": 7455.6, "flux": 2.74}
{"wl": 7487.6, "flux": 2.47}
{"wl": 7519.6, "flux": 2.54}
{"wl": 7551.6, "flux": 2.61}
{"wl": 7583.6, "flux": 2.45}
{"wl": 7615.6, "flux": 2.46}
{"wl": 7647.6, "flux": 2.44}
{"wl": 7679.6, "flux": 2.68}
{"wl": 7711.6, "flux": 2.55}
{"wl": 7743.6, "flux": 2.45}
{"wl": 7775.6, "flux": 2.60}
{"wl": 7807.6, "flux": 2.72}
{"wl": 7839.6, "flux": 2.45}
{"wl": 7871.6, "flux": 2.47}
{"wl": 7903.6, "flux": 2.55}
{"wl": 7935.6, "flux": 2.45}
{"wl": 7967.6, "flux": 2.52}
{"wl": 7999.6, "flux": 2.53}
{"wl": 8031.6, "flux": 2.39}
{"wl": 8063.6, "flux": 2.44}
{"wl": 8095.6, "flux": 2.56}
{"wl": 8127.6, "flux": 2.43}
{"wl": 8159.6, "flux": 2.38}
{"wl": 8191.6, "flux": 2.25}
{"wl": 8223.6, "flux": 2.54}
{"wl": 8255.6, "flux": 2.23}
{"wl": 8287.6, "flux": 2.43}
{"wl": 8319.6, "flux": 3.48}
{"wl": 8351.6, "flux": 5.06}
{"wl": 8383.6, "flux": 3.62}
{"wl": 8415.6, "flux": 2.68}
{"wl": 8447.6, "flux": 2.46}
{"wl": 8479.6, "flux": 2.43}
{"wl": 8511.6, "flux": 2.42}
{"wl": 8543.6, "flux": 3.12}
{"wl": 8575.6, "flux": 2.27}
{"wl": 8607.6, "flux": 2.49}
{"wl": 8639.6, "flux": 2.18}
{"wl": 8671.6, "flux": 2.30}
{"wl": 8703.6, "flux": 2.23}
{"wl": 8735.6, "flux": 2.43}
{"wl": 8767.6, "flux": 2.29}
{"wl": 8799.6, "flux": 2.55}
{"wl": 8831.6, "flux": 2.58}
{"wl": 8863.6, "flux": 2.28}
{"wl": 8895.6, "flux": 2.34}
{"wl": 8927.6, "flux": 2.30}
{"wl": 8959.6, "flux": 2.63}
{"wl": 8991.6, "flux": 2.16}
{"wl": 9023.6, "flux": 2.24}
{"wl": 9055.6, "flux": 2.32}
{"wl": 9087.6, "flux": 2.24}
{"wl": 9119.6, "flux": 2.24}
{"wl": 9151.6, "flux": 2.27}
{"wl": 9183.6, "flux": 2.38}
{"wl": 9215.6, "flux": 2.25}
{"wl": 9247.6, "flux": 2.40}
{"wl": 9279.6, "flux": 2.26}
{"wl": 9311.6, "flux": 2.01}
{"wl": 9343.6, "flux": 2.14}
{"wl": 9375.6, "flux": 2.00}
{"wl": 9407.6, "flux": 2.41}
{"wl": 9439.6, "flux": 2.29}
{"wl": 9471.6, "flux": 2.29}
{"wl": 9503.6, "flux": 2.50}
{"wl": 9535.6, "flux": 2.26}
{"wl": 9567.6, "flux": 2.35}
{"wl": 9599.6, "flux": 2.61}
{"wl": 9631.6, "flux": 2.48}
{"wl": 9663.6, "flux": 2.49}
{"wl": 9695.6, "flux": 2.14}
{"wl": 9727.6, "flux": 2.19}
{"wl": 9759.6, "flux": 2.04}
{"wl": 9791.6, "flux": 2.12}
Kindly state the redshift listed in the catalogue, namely 0.27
